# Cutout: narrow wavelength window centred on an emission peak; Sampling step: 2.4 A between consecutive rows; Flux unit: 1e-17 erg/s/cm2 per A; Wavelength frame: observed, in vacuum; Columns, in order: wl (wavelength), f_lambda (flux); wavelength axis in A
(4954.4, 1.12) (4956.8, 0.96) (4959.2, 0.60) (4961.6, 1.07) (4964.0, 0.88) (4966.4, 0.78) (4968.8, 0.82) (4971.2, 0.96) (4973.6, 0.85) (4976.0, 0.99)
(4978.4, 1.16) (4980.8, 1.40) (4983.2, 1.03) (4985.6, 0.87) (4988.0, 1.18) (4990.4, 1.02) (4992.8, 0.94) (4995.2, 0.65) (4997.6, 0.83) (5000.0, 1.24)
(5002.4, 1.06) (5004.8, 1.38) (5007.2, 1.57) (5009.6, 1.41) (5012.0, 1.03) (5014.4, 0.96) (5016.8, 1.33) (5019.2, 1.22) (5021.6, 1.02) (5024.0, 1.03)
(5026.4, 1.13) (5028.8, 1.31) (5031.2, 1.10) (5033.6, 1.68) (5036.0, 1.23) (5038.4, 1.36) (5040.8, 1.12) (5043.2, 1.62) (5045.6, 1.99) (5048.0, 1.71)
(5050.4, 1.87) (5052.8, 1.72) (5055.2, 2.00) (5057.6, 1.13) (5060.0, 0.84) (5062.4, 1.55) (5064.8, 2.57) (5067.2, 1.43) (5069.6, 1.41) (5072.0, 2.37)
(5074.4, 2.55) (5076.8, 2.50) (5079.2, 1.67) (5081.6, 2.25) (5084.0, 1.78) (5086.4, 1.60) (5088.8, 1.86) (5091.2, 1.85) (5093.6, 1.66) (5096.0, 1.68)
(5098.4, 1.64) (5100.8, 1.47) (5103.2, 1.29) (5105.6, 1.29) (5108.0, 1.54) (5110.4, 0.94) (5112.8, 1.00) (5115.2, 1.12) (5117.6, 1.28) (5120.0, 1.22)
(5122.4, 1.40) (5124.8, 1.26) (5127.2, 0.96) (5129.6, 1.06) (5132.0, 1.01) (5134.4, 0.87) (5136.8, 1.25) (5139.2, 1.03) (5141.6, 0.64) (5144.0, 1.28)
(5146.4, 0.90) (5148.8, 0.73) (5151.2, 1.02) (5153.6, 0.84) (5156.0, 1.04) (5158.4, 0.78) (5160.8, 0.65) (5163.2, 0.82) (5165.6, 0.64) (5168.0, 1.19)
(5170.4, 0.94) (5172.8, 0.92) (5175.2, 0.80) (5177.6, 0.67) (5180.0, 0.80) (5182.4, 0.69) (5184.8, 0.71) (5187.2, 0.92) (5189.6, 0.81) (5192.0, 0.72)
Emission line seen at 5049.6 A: C III] 1909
